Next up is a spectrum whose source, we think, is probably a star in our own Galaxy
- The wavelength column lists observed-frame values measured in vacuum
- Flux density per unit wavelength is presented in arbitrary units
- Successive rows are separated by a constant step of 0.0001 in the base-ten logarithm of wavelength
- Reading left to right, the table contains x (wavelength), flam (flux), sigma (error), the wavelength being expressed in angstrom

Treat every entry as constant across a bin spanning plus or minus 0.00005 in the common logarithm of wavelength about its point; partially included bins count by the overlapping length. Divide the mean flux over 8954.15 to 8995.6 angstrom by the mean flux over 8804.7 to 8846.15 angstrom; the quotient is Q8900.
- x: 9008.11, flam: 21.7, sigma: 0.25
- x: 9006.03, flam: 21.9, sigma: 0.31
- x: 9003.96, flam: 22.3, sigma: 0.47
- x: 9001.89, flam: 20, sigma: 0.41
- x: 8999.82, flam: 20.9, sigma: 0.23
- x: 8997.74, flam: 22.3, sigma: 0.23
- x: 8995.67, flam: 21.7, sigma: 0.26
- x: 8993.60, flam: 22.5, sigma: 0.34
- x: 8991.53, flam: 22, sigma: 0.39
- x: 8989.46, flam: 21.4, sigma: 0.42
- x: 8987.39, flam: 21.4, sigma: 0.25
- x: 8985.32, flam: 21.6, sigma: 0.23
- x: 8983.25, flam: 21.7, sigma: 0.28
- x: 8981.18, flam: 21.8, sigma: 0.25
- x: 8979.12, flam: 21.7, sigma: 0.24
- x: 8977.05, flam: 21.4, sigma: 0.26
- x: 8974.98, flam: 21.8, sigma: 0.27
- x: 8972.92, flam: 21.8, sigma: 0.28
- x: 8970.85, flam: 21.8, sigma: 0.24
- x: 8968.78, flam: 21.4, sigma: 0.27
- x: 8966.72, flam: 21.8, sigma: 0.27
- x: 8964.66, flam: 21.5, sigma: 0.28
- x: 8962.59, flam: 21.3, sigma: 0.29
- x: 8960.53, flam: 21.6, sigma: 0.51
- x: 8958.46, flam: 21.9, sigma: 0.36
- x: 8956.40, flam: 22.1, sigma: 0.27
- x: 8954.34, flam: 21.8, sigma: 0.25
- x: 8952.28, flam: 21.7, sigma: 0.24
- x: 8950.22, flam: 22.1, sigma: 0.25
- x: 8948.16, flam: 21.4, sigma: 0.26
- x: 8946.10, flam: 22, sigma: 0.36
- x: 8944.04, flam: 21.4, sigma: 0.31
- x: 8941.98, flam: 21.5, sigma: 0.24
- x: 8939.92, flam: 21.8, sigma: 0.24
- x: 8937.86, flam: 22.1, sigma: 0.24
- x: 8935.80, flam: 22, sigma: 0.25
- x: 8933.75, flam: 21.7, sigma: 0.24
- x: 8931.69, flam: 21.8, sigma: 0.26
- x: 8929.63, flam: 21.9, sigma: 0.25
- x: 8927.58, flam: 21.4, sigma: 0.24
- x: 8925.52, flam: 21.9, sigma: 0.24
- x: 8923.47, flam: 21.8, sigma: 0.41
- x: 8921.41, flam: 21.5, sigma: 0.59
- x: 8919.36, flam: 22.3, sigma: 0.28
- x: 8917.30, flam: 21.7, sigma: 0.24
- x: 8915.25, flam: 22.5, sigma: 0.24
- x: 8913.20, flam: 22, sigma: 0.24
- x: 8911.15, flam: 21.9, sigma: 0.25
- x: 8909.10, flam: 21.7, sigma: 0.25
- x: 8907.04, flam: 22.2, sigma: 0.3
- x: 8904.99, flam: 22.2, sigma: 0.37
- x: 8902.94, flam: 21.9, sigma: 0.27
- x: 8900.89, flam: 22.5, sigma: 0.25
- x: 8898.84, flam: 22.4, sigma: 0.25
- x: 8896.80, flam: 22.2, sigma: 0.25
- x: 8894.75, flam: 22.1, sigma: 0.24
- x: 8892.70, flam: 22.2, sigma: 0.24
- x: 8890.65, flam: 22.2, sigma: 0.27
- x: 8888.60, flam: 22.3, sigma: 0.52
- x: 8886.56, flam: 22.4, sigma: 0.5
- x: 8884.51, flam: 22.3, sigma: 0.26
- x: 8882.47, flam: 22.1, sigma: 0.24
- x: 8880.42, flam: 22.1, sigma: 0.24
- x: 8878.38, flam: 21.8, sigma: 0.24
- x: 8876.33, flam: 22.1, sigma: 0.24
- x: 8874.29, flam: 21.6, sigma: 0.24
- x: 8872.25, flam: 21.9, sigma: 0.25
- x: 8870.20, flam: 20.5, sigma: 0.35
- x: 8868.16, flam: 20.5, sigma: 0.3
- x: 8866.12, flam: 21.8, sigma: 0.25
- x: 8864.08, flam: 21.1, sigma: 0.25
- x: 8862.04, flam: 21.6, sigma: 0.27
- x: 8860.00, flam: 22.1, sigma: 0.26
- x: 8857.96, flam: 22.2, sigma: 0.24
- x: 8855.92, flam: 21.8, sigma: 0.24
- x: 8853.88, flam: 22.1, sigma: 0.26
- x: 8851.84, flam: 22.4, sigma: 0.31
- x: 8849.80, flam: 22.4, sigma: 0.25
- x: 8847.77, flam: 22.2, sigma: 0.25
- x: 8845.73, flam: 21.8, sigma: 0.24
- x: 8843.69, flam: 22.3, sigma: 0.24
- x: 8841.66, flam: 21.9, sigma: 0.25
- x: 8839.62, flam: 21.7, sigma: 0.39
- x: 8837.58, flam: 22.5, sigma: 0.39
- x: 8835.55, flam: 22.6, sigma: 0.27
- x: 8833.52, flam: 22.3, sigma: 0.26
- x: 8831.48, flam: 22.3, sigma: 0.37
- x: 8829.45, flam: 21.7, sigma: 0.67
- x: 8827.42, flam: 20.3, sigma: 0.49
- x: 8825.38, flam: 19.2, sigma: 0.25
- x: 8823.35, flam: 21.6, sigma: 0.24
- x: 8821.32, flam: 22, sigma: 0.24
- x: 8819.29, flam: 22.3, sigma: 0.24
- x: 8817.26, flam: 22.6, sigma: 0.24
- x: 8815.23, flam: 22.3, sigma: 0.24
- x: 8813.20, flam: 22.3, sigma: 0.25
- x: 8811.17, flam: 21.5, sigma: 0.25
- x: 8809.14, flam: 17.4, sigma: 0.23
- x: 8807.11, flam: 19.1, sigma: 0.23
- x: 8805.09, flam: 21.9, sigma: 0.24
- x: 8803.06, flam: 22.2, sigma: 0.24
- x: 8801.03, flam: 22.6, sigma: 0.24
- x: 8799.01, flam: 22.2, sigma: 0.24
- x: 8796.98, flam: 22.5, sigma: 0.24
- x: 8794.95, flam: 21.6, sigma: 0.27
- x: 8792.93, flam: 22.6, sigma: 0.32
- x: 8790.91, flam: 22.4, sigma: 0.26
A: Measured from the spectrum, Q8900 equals 1.01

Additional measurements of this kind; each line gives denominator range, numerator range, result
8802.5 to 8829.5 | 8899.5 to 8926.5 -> 1.04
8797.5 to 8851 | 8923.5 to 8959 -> 1.01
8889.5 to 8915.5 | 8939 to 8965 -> 0.98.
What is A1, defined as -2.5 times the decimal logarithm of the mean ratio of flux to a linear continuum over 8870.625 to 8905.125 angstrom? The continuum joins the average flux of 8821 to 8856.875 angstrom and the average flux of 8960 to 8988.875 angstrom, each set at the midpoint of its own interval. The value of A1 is -0.02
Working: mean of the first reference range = 21.8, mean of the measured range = 22.1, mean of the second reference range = 21.6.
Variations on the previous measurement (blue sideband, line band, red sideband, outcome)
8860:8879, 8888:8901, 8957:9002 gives -0.04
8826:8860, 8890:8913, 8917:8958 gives -0.01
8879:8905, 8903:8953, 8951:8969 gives 0.00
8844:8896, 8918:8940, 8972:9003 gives 0.00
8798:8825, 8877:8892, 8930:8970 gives -0.03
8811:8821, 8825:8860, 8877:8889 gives 0.01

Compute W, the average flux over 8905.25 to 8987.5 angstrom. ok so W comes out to 21.8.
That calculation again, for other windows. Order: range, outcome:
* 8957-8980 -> 21.6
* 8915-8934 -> 21.8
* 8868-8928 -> 22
